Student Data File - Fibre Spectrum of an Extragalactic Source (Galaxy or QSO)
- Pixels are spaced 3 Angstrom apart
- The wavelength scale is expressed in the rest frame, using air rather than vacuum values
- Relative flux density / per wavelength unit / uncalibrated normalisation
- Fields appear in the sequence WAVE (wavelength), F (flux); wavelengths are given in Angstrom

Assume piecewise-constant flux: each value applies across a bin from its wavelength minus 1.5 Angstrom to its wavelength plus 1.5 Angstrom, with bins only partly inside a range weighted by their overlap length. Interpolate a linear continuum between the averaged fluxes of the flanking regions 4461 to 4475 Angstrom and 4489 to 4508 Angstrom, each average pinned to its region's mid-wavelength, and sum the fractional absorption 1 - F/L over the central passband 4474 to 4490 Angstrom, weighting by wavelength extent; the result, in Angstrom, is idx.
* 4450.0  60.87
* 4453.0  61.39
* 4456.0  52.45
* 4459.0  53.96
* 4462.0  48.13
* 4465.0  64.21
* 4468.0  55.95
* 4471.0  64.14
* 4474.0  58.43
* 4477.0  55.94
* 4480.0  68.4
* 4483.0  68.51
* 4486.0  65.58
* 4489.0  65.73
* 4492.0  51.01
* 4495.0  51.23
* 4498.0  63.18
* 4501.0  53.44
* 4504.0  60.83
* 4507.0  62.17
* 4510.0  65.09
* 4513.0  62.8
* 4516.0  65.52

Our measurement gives -1.7 Angstrom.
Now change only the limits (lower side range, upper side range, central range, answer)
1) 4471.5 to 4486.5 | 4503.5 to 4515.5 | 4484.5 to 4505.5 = 1.5 Angstrom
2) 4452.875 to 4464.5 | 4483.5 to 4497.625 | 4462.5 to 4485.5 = -2.1 Angstrom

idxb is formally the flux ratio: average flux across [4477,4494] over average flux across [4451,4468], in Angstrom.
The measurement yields 1.12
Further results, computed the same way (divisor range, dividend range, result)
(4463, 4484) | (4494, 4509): 0.95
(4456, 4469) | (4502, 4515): 1.13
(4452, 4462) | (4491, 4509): 1.05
